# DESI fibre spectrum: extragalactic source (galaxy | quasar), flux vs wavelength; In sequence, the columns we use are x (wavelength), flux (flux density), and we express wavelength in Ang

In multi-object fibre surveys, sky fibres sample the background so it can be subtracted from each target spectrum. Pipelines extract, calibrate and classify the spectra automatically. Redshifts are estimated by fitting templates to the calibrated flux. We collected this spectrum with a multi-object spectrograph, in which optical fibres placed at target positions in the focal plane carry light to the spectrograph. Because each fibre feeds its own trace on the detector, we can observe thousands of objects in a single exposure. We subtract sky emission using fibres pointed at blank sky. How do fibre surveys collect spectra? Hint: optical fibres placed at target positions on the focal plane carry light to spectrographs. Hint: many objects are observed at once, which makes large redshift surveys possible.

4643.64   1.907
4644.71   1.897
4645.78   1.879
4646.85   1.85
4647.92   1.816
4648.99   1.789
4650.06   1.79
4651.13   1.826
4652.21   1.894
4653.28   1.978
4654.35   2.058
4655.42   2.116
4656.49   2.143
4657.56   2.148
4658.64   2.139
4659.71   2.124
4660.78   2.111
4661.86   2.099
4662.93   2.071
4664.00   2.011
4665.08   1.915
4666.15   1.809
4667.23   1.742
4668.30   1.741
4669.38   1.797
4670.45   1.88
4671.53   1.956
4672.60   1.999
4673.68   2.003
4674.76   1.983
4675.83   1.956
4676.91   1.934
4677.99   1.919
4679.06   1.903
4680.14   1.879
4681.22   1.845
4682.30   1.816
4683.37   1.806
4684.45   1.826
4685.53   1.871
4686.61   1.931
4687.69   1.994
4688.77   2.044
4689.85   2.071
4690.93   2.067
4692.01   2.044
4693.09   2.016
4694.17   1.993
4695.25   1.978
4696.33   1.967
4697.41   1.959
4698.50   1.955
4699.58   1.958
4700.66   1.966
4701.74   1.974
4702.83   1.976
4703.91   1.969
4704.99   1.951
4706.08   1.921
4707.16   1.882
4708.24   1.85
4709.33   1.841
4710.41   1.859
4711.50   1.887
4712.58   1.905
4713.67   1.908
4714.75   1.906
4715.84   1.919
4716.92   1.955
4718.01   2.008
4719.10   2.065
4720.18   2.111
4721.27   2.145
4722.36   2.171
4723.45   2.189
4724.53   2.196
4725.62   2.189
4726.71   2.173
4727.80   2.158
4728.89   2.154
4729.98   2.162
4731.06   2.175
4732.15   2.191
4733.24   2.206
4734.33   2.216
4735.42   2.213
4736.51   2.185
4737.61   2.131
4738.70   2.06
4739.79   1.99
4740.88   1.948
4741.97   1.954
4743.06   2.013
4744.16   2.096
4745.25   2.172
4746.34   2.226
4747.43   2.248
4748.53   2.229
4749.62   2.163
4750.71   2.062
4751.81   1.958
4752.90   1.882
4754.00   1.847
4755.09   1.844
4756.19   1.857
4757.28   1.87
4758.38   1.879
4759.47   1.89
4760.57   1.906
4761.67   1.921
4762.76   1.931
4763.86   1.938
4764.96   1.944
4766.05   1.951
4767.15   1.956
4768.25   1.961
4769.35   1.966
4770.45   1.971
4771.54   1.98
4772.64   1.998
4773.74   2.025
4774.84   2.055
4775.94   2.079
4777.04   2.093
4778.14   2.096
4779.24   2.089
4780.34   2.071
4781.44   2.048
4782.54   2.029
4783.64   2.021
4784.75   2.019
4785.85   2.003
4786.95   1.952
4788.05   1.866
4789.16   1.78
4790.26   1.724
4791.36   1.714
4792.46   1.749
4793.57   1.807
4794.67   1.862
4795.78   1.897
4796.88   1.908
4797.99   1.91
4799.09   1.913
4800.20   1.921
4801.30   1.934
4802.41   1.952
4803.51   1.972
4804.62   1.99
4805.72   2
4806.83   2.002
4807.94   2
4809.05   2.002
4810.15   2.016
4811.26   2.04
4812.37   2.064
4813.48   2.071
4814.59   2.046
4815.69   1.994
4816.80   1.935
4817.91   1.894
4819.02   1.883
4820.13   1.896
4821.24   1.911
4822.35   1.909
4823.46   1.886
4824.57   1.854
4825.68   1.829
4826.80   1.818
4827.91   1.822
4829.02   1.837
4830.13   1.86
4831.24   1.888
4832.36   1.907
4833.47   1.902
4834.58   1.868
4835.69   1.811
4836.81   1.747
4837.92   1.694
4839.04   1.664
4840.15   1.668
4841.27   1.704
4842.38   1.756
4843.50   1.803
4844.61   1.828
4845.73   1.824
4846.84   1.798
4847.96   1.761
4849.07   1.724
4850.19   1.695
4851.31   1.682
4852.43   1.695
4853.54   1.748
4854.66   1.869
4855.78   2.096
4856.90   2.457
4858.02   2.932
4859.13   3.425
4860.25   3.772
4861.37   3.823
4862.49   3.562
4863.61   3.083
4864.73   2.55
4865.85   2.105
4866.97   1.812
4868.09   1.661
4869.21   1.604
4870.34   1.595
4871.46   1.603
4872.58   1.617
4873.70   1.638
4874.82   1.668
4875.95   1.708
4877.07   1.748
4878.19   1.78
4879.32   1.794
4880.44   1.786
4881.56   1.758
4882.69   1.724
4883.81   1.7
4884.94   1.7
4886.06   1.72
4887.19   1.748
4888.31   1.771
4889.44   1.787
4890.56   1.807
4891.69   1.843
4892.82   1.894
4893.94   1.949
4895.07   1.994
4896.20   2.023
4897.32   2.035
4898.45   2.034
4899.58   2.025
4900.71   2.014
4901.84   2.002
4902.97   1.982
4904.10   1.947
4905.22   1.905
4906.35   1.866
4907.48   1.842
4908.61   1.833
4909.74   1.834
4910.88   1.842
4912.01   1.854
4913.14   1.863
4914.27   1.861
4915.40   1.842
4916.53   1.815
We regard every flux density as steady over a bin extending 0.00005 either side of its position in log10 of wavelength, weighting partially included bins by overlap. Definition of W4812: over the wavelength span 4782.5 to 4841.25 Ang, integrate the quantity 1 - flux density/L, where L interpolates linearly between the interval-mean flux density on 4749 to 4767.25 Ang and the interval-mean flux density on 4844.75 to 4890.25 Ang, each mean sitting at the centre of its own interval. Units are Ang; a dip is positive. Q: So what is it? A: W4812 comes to 2.5 Ang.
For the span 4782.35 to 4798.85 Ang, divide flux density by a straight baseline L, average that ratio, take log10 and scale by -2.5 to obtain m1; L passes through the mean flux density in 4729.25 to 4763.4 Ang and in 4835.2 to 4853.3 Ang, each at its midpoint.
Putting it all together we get 0.02 mag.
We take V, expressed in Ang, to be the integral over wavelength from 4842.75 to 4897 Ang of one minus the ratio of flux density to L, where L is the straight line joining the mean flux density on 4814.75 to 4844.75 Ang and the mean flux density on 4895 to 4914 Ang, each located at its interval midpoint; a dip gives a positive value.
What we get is -3.59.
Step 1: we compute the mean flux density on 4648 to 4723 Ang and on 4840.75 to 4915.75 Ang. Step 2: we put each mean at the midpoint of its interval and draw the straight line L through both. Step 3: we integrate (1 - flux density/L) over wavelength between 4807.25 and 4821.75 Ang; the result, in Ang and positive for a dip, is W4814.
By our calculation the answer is -0.06 Ang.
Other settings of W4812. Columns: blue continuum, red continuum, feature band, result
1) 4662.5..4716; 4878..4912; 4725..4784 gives -4.2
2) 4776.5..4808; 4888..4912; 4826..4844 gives 1.2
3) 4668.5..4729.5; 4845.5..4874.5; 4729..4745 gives -0.7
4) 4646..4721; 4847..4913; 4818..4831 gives 0.8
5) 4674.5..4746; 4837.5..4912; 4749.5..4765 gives 0.6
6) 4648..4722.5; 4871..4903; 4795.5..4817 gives -1.2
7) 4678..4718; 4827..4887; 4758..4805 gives 0.3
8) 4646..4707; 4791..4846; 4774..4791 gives -0.8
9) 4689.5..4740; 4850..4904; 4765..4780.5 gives 0.2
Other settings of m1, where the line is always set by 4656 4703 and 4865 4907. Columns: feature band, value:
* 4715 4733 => -0.101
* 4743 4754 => -0.097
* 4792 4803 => -0.002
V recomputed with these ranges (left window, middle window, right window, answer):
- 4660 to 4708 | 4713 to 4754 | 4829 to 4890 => -3.0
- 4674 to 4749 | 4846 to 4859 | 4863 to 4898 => -0.8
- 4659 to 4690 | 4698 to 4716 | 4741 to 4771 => 0.3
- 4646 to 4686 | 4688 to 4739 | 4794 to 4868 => -2.0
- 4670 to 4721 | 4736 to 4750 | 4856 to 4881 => -0.5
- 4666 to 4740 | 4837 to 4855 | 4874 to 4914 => 1.4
